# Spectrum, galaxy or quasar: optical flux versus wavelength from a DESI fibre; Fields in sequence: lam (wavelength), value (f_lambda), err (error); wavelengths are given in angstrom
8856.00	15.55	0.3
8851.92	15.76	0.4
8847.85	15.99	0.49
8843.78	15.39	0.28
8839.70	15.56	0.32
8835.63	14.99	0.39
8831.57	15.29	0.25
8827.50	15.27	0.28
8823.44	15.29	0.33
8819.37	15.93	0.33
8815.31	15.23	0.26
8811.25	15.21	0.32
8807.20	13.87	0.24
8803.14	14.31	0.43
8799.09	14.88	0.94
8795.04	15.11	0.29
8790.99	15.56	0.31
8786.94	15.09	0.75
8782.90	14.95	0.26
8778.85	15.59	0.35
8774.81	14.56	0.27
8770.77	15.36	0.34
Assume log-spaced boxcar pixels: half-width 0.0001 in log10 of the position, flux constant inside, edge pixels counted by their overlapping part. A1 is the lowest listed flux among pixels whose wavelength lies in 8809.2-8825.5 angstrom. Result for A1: 15.21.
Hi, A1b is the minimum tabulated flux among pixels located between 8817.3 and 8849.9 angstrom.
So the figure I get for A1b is 14.99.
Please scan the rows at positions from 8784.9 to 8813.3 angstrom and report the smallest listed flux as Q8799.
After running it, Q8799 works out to 13.87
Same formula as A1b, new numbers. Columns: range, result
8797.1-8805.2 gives 14.31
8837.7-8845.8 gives 15.39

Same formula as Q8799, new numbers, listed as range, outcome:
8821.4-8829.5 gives 15.27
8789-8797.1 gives 15.11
